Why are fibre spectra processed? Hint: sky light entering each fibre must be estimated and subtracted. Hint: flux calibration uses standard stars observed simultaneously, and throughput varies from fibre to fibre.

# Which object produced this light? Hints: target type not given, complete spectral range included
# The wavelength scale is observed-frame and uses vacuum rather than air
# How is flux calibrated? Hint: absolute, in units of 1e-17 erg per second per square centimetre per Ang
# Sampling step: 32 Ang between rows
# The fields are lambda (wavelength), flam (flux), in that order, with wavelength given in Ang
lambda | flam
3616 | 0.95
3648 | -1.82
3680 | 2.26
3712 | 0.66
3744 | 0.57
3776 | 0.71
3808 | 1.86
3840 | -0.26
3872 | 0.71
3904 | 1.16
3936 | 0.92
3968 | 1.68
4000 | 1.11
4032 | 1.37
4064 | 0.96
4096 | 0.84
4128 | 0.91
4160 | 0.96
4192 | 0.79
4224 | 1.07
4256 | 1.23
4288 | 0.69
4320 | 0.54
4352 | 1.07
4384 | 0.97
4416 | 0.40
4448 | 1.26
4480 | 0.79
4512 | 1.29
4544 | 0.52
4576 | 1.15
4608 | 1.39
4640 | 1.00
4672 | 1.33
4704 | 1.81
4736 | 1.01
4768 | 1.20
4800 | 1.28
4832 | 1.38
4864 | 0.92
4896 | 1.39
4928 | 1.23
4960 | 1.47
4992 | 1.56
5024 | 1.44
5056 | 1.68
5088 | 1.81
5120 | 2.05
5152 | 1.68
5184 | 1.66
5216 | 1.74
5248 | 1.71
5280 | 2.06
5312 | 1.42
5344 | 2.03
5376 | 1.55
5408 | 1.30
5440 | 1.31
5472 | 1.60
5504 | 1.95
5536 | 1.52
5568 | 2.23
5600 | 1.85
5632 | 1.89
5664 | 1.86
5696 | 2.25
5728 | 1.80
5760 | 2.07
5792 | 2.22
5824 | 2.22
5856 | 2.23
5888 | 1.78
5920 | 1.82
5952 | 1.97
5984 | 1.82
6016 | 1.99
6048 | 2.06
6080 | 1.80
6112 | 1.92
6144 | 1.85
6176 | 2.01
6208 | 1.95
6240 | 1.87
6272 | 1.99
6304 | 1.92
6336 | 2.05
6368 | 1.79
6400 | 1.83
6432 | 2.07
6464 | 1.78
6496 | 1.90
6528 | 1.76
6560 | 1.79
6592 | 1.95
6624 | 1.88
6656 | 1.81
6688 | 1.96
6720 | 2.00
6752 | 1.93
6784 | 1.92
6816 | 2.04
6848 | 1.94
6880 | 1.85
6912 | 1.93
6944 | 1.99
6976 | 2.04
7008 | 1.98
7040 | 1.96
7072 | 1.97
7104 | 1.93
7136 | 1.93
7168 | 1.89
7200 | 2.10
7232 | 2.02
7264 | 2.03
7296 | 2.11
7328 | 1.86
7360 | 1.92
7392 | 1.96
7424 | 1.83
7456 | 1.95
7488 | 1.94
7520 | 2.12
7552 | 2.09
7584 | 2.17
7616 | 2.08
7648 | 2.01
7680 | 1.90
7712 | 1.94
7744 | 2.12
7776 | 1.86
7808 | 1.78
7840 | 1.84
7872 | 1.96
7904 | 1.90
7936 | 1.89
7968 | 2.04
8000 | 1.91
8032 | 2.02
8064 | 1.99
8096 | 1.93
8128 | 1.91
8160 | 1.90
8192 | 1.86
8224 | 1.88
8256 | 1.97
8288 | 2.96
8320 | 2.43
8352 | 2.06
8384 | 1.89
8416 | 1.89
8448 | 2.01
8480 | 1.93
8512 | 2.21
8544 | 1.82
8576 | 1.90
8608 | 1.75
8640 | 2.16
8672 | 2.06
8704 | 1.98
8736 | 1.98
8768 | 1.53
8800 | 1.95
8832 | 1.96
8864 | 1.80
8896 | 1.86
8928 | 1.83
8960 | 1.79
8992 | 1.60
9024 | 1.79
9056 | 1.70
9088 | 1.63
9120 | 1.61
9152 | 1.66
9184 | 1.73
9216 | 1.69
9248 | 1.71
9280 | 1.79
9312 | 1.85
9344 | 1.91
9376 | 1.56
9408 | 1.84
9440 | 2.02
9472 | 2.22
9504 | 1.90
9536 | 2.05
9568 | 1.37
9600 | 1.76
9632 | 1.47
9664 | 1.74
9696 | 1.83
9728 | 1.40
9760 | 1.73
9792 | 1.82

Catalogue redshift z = 0.26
